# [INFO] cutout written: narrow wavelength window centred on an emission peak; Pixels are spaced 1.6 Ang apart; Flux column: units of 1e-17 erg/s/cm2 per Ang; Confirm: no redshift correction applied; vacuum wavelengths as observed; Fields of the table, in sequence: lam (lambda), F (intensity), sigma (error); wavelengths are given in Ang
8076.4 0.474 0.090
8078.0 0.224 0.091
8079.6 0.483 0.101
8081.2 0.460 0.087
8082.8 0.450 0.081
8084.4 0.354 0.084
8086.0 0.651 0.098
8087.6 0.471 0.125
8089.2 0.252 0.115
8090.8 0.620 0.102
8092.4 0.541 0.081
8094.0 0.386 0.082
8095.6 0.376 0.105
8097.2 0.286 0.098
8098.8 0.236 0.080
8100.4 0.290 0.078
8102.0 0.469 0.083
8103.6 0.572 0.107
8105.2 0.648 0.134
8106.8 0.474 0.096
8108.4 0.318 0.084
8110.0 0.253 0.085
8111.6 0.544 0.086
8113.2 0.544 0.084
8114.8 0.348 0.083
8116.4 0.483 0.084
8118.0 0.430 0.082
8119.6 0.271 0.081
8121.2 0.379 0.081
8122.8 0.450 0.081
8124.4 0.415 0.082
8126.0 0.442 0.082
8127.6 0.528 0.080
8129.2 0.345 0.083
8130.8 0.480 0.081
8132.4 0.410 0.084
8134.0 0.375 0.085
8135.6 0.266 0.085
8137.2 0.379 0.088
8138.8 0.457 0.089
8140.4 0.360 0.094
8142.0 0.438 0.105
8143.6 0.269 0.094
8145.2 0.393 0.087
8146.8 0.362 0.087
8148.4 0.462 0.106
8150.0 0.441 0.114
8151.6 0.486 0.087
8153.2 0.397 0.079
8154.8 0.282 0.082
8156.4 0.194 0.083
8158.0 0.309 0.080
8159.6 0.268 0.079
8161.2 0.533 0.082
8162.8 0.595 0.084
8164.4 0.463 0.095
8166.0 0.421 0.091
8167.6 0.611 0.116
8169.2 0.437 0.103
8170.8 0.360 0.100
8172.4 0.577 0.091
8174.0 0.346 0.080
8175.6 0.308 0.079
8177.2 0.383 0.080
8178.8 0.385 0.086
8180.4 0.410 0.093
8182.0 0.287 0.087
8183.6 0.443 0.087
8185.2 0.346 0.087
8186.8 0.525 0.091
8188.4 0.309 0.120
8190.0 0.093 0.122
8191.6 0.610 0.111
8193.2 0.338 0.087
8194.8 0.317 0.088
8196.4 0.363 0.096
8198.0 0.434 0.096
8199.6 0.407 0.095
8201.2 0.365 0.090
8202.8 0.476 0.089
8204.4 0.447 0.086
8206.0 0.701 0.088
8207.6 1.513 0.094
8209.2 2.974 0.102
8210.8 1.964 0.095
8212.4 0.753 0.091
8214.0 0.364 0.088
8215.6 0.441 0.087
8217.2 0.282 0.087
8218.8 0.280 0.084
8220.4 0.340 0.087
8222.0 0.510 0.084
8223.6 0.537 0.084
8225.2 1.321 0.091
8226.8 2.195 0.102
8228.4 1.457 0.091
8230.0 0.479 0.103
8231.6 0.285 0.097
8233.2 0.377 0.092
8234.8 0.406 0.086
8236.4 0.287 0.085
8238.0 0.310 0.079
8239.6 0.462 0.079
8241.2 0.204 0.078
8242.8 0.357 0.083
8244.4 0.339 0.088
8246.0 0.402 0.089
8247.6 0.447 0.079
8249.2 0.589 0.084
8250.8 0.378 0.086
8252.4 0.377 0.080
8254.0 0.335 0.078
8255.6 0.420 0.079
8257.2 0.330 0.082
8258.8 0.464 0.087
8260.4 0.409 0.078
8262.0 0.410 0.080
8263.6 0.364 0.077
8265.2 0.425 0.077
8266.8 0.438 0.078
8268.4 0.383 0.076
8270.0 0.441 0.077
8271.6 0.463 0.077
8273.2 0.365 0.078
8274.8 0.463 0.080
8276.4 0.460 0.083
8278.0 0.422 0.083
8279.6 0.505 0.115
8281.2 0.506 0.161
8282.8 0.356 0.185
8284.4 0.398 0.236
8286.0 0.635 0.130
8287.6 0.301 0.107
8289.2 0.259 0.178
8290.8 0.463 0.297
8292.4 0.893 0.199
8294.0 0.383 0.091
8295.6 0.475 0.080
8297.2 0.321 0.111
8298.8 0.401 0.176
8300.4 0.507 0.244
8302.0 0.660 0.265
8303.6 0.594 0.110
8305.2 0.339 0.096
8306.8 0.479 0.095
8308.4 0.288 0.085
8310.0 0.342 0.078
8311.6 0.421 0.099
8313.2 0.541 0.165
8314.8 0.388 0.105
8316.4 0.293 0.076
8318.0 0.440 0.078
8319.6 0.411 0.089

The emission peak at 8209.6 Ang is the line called [S II] 6716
